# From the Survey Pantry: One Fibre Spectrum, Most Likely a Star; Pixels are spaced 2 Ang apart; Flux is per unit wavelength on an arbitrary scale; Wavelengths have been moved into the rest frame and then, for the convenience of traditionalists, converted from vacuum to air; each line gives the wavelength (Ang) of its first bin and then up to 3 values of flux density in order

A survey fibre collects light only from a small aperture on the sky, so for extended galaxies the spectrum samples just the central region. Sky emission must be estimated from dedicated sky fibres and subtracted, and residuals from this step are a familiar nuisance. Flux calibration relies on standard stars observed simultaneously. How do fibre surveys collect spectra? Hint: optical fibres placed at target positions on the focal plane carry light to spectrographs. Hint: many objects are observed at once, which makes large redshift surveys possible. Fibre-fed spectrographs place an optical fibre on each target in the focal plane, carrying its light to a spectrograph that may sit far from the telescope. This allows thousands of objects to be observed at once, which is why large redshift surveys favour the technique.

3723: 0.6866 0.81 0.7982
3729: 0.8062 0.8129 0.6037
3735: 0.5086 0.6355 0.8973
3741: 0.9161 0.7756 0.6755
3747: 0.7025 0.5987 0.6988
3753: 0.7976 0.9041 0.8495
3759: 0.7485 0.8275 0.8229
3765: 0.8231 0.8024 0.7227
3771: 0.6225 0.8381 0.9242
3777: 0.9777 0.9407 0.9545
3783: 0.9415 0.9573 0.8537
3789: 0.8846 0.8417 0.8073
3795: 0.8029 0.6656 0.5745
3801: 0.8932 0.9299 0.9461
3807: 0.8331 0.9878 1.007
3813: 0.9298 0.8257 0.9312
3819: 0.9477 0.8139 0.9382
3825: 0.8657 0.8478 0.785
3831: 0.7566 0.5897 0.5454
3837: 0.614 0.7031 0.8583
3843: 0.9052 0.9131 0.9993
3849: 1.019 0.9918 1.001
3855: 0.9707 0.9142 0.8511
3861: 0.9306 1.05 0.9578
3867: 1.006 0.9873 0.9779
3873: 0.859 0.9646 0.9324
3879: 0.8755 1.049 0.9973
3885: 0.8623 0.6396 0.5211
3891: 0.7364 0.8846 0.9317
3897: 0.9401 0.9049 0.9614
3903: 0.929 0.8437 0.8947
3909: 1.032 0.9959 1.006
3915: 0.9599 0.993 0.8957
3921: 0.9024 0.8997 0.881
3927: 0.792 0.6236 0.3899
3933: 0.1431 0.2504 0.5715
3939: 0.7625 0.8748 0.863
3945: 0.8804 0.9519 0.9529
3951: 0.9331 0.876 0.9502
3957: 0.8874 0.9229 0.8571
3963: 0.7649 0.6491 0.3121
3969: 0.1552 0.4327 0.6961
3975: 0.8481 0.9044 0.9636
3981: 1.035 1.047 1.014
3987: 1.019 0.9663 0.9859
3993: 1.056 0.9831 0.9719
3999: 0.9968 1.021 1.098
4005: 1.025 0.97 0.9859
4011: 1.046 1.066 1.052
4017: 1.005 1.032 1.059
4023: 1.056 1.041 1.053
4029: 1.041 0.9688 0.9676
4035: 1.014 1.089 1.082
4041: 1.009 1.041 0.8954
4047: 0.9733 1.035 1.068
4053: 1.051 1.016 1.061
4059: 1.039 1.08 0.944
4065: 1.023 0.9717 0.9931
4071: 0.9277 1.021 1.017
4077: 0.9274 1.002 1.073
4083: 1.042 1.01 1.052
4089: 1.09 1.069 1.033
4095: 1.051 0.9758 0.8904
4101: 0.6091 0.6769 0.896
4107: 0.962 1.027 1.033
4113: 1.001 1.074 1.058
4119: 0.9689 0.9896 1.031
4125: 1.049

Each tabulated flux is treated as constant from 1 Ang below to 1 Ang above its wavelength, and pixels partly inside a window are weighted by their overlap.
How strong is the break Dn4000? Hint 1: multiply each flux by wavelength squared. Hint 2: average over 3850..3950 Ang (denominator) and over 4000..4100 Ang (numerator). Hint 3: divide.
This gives 1.28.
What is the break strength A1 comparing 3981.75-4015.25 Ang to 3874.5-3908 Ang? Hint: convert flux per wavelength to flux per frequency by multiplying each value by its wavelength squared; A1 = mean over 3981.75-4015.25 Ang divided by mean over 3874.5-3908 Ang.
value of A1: 1.2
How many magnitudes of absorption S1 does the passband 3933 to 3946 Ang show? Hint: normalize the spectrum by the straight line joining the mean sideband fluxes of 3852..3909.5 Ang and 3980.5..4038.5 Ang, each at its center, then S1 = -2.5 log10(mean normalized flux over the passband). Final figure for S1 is 0.41 mag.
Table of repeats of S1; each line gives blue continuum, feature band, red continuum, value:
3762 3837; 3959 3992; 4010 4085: 0.216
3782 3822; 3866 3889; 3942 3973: -0.114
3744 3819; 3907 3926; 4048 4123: -0.051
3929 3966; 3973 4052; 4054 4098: -0.145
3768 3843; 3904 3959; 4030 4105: 0.118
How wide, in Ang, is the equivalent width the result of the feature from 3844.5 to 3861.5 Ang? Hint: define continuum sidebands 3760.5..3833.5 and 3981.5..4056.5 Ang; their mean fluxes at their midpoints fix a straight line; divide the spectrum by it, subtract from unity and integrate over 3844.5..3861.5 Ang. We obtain -1.19 Ang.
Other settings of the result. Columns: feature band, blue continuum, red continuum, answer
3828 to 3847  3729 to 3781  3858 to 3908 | 2.29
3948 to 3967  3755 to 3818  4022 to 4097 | 2.42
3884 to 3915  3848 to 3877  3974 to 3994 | 3.00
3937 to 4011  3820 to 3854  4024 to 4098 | 5.63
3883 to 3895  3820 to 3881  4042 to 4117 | 1.78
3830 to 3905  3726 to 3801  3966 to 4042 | -1.53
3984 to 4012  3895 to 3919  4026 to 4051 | -0.41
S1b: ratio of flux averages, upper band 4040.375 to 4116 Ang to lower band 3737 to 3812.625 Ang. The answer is 1.20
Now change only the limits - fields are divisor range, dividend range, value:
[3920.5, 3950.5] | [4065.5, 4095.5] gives 1.42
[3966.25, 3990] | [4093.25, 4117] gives 1.19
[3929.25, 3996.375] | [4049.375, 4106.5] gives 1.26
